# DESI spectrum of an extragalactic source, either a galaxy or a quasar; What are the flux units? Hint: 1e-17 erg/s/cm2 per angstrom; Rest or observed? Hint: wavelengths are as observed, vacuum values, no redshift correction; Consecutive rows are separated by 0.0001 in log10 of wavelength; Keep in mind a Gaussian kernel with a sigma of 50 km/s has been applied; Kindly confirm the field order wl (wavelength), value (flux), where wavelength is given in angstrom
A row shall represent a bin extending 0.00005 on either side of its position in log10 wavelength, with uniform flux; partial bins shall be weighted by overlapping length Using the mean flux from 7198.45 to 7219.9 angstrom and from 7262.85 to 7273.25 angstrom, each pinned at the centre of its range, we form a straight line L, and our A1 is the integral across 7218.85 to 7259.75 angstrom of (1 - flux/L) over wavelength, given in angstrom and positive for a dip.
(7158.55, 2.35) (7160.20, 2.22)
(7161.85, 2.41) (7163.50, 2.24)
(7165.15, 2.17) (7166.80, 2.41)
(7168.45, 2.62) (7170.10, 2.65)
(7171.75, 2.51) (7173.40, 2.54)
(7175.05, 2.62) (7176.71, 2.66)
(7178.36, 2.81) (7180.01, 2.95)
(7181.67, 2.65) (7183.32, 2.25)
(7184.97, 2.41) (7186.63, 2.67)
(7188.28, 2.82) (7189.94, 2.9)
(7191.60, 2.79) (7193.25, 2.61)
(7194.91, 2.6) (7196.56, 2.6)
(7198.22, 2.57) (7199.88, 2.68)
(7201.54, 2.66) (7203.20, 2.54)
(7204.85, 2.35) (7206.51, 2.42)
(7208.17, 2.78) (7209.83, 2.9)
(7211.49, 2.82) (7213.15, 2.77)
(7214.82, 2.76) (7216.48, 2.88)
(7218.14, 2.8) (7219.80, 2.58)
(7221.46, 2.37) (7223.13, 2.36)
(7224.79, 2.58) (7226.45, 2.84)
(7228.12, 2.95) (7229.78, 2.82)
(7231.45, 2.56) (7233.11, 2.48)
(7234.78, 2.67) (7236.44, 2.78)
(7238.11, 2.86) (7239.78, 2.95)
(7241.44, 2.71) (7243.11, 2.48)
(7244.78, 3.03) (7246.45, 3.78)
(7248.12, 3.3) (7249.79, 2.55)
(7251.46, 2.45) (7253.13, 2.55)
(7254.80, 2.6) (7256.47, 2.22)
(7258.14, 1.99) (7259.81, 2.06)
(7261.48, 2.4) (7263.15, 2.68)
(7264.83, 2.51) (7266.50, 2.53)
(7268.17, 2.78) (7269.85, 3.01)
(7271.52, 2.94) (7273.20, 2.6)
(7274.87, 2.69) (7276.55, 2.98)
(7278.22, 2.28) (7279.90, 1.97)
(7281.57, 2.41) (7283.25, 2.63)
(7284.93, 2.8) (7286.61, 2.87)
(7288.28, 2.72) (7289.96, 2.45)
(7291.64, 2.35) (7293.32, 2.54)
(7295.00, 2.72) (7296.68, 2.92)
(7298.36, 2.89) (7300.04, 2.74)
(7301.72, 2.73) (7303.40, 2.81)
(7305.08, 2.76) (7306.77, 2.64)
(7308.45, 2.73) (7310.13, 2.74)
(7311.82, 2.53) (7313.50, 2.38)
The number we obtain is 0.5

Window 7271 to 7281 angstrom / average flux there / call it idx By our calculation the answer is 2.56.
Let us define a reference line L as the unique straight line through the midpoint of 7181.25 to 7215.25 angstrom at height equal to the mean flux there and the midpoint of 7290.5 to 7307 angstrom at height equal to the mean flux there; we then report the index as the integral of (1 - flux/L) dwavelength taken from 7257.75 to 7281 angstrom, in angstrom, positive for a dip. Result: 1.3 angstrom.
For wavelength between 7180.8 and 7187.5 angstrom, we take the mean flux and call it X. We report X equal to 2.5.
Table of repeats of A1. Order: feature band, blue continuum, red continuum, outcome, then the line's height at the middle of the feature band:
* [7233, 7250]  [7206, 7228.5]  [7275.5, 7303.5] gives -1.4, 2.68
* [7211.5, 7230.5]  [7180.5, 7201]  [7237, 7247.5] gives 0.8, 2.83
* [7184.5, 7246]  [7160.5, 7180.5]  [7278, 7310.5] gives -2.9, 2.57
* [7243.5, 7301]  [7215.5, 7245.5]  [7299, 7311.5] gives 1.6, 2.72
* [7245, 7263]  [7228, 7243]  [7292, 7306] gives 0.8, 2.74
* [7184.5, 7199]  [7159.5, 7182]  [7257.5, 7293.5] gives -0.8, 2.54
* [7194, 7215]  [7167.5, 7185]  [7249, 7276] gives -0.5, 2.59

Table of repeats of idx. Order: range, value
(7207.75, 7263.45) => 2.68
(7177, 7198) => 2.67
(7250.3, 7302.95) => 2.58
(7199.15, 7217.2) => 2.69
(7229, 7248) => 2.85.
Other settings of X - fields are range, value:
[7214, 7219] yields 2.82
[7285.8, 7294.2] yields 2.59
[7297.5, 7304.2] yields 2.79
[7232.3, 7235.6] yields 2.57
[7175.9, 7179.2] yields 2.74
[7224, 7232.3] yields 2.75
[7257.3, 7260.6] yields 2.03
